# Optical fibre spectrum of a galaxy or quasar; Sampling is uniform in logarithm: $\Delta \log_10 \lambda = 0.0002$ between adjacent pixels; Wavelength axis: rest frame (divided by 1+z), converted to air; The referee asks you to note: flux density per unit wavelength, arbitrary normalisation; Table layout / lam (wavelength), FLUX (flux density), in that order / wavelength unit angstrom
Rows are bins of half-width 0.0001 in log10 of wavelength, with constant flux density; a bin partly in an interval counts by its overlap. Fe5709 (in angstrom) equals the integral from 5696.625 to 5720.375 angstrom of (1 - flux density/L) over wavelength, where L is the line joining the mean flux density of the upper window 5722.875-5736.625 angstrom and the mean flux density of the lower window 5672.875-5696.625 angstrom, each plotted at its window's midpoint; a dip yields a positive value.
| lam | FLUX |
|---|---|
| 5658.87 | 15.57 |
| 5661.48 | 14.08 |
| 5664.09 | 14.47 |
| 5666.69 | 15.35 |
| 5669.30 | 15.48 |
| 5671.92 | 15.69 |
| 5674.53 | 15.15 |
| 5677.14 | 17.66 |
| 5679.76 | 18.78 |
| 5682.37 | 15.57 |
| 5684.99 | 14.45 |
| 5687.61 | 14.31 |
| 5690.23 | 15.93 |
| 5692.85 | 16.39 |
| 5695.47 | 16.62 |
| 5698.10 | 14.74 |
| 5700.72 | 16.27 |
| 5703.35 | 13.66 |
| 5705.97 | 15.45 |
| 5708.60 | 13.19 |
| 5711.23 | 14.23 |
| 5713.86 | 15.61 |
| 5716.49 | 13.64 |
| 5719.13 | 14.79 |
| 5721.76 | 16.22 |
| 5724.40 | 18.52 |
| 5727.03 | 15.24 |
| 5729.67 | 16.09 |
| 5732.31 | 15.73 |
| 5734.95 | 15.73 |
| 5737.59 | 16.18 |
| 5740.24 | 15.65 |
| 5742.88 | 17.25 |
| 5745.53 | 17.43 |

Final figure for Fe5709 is 2.3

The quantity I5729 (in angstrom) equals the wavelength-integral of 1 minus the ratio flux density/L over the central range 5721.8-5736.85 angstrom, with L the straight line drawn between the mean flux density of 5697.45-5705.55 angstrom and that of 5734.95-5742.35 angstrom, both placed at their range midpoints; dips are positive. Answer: -0.5 angstrom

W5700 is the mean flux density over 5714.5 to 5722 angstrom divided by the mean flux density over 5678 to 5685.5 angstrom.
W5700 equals 0.89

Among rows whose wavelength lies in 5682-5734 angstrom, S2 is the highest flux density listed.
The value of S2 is 18.52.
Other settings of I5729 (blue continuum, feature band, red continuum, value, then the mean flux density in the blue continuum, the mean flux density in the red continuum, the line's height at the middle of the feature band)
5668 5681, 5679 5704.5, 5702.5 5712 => -0.6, 16.5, 14.2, 15.3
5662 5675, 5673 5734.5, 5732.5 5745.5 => 0.5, 15.2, 16.3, 15.7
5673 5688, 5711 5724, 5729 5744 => 0.7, 16.1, 16.1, 16.1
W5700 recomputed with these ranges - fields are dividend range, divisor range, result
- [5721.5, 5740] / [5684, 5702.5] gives 1.05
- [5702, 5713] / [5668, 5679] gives 0.88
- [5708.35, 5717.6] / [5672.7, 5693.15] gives 0.89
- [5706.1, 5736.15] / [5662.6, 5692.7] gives 0.98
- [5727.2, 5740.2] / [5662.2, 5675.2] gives 1.04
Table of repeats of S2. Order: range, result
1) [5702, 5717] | 15.61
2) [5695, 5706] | 16.62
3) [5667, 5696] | 18.78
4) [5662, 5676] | 15.69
